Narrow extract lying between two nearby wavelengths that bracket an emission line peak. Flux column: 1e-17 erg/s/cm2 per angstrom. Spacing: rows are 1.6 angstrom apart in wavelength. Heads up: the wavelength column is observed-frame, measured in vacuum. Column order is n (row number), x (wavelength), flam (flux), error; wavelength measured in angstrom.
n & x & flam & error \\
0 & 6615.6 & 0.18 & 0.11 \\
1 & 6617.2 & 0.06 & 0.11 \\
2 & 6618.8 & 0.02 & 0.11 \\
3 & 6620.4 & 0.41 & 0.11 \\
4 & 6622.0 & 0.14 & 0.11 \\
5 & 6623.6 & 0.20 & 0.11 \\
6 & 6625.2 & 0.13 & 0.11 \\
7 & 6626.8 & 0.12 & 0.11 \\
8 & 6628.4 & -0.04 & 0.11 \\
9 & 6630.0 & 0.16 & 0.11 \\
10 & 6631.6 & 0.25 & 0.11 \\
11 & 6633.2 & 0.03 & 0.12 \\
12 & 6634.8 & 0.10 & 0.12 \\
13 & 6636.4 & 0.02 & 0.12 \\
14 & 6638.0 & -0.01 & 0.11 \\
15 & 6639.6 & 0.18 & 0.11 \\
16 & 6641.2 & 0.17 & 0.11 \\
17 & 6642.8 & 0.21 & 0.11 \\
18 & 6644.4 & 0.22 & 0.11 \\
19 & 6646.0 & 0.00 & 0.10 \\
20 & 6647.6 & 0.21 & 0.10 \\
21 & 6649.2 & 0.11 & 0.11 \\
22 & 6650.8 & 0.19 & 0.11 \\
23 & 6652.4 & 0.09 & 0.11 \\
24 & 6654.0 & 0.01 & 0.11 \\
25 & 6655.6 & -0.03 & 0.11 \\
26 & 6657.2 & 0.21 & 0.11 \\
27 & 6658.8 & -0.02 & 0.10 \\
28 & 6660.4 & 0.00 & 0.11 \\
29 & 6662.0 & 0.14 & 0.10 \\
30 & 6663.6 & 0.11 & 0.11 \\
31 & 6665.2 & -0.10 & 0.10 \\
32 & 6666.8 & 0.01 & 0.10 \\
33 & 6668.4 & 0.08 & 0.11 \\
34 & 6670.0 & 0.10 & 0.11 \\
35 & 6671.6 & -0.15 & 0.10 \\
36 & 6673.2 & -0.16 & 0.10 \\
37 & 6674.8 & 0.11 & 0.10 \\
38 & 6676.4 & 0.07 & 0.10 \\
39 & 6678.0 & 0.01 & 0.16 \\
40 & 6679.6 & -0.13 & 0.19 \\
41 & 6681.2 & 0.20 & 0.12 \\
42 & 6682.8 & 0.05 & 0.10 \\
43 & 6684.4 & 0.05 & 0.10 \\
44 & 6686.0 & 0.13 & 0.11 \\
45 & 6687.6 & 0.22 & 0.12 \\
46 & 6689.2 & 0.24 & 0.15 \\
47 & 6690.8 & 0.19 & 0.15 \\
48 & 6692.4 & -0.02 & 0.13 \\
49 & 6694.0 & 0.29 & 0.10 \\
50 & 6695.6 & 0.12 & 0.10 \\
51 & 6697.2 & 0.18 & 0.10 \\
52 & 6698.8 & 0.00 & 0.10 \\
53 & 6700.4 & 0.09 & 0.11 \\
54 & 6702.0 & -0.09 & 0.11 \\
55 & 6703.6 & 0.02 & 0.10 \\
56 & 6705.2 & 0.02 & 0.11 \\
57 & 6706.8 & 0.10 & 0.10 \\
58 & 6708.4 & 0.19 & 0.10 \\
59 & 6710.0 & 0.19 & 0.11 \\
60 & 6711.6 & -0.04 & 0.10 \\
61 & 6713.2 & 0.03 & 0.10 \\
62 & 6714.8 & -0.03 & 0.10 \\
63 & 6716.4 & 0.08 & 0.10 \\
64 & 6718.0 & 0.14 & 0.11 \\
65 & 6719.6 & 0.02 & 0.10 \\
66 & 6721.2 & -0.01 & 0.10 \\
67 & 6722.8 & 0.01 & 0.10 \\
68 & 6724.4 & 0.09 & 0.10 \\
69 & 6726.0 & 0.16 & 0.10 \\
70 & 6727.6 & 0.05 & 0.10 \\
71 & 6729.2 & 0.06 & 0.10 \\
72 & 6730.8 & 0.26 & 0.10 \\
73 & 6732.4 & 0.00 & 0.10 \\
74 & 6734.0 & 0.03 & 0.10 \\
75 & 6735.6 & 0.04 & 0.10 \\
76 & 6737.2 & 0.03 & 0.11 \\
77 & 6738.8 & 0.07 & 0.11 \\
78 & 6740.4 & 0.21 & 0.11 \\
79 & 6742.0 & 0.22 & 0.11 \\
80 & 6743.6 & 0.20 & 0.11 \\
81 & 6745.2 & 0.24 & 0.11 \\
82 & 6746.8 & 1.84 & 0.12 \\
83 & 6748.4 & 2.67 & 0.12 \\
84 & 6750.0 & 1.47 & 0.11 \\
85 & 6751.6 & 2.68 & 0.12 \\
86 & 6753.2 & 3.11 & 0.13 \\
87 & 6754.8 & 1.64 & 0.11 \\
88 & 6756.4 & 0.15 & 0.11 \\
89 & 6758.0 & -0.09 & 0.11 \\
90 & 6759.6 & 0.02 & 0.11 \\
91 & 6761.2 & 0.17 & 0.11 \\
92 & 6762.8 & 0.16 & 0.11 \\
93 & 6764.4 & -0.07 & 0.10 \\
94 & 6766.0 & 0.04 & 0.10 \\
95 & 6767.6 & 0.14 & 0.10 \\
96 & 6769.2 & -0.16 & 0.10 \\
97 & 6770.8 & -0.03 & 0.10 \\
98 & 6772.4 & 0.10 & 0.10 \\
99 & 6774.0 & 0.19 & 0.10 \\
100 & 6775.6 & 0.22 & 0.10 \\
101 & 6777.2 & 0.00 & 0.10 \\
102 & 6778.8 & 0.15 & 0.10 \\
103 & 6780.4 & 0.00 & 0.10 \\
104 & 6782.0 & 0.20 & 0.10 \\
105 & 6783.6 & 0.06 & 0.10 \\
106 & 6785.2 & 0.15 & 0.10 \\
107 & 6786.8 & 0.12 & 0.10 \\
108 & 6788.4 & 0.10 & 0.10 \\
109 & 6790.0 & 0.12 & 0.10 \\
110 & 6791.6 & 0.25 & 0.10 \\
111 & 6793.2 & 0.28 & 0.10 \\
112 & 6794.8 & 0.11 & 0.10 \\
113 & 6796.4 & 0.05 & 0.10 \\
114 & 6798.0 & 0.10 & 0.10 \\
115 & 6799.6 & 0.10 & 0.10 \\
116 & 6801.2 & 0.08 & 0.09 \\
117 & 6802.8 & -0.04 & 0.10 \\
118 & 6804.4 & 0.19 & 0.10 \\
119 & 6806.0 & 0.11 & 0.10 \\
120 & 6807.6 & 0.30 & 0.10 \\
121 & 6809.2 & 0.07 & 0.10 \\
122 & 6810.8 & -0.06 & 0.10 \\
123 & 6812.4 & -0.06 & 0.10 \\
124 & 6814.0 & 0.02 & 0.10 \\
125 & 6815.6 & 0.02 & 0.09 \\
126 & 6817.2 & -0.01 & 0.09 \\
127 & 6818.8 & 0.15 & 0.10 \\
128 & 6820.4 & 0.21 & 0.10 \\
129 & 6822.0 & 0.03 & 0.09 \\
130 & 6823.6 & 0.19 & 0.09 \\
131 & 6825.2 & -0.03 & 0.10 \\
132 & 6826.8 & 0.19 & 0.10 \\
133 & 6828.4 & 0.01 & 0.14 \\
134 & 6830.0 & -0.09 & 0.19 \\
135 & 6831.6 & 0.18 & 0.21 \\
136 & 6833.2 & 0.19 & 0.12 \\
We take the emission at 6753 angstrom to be [O II] 3727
